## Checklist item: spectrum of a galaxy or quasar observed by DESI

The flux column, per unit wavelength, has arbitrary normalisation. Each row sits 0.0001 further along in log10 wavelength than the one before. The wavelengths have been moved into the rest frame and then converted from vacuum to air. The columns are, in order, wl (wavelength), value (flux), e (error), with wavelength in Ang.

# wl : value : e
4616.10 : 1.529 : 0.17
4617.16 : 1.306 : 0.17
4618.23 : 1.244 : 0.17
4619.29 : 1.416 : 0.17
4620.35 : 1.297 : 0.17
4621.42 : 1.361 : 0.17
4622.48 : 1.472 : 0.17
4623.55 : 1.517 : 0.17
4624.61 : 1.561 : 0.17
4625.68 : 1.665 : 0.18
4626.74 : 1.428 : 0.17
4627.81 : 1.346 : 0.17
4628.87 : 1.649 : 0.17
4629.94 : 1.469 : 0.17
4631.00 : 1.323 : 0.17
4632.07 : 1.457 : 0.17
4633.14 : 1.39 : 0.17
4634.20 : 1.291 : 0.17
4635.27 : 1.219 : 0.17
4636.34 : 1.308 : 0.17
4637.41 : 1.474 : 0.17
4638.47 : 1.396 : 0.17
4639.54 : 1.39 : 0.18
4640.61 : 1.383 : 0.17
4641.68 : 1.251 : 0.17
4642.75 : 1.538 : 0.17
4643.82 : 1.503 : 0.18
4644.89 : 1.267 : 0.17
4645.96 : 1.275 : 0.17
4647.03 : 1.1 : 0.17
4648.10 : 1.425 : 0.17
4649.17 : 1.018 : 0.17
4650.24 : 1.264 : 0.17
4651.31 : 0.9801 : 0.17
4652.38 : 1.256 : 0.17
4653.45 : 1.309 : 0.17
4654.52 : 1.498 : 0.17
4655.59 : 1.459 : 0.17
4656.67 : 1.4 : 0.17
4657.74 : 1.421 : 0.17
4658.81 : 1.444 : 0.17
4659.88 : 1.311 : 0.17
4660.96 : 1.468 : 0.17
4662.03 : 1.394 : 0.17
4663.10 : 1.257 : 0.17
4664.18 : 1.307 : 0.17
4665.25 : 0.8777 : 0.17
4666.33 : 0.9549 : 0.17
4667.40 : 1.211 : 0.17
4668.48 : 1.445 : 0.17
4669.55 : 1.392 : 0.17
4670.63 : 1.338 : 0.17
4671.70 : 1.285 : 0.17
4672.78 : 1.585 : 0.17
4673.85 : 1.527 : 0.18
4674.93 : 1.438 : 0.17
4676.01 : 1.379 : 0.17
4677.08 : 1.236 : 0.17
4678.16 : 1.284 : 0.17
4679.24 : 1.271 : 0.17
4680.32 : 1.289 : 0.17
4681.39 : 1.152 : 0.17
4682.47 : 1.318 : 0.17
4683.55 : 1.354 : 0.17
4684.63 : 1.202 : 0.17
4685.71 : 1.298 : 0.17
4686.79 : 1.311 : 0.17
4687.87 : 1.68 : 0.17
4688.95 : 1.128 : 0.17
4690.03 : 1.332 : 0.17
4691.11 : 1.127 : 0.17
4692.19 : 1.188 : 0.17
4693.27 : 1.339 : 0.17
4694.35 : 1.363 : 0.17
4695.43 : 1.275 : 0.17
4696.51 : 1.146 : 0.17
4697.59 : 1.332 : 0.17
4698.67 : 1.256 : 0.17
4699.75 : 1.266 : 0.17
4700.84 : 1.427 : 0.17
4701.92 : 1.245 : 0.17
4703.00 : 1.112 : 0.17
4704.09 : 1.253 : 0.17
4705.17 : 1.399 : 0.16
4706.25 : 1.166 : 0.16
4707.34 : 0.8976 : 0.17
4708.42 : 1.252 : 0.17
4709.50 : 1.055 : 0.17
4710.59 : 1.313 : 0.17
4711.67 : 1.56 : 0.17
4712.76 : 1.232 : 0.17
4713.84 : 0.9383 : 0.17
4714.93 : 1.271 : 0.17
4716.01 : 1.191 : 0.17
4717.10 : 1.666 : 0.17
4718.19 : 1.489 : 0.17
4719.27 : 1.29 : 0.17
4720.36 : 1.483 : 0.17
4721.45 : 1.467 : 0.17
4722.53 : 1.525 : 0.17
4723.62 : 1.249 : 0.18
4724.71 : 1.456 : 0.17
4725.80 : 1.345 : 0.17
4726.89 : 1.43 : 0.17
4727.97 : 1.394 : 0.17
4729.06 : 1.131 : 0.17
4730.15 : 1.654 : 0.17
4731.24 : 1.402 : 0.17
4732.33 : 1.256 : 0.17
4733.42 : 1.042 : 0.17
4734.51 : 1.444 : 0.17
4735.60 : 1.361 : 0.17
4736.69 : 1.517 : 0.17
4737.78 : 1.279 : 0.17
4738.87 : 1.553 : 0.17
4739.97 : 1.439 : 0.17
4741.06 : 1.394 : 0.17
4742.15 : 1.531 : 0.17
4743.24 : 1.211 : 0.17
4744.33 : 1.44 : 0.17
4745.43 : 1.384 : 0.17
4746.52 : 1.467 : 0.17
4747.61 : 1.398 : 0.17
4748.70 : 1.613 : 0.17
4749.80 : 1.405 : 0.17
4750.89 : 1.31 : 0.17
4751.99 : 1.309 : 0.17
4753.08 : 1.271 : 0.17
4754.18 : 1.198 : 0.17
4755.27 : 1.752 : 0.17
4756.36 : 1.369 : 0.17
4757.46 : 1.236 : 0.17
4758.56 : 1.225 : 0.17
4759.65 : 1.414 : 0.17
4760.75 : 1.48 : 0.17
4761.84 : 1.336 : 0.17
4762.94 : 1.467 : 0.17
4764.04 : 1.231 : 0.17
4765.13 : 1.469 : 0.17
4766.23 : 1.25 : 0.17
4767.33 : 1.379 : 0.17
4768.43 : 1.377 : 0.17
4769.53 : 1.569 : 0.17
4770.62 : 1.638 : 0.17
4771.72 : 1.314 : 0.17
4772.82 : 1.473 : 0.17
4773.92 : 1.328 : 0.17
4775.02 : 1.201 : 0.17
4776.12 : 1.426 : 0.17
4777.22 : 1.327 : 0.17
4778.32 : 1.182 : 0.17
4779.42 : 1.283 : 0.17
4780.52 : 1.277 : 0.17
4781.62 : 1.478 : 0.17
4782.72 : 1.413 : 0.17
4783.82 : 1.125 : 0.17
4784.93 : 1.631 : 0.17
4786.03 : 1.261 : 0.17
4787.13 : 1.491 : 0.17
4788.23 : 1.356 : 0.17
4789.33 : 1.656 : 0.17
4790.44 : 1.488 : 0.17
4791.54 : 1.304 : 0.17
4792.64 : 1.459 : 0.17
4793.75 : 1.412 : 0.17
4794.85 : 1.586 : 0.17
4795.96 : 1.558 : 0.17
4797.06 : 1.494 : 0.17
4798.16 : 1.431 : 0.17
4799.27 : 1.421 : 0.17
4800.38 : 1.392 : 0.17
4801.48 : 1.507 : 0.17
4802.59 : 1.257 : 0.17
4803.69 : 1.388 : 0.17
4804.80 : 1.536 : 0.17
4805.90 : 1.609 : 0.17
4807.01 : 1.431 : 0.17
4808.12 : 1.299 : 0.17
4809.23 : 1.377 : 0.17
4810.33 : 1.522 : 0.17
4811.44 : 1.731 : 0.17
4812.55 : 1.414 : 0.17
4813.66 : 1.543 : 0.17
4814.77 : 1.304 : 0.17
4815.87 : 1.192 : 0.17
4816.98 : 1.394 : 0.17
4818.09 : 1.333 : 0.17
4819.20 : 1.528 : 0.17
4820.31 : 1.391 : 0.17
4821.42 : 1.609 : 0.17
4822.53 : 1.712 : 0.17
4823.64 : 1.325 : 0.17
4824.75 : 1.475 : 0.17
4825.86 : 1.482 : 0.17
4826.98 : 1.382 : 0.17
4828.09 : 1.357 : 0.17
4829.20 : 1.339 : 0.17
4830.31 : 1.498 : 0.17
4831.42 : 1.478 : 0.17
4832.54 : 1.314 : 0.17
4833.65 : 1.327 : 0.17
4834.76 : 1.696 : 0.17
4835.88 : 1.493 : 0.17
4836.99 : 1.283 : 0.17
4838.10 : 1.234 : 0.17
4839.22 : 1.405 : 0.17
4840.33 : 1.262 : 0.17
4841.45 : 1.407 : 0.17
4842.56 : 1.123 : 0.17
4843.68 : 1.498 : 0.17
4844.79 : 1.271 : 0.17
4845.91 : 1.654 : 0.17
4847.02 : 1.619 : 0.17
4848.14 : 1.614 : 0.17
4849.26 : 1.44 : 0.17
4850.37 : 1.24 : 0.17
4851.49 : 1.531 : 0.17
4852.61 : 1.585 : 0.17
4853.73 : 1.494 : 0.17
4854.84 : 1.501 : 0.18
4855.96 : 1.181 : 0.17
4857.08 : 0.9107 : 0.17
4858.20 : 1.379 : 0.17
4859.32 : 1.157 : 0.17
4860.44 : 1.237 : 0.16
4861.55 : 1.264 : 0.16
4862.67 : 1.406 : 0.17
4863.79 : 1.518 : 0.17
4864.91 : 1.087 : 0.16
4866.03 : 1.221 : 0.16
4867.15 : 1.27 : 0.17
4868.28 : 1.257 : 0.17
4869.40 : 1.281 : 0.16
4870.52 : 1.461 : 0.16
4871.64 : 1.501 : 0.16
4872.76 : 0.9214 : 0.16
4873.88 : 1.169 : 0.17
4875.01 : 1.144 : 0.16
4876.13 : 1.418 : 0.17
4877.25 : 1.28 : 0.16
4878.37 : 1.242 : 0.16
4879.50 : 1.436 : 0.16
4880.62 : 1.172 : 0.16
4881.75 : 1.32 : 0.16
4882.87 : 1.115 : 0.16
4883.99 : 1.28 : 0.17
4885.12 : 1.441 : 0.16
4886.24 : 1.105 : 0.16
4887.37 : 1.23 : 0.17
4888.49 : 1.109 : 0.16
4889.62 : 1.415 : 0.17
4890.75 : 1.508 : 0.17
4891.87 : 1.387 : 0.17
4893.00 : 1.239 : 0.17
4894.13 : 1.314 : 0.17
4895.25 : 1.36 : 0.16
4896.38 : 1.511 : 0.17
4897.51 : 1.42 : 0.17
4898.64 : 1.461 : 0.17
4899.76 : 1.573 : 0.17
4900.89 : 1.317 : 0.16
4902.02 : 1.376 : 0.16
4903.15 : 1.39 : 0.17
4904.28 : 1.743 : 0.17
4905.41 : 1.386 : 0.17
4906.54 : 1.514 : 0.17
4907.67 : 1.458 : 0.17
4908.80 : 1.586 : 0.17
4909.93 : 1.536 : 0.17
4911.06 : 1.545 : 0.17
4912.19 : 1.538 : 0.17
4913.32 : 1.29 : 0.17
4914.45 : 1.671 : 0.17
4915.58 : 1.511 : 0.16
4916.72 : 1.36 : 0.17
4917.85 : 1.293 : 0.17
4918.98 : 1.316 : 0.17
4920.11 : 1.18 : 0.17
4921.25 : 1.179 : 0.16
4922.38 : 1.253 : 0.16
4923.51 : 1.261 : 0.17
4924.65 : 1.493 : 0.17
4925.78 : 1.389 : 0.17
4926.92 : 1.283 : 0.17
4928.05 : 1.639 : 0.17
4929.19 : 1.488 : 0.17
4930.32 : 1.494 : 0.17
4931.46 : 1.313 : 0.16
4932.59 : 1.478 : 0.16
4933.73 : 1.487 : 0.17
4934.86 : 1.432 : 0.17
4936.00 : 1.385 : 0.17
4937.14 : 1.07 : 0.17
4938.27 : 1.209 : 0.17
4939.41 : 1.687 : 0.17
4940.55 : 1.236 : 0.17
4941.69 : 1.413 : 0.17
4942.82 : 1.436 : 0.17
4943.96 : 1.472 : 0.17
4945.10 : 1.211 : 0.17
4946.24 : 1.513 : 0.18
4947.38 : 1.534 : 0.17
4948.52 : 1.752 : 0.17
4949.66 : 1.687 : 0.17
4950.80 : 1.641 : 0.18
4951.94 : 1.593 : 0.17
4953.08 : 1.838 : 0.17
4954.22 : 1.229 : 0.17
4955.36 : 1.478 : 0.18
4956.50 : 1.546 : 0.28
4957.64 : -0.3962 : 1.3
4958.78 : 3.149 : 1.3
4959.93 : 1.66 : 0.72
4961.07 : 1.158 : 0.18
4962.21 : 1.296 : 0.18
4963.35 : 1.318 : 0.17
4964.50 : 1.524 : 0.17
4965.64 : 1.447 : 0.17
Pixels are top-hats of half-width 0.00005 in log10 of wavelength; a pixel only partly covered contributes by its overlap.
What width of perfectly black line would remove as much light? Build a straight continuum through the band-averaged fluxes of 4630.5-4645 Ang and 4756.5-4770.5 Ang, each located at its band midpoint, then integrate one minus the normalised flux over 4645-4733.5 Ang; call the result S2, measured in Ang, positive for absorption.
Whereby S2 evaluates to 4.6 Ang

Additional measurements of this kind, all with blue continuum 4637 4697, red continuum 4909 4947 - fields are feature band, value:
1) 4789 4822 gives -2.3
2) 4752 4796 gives -1.4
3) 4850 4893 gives 2.7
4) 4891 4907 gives -0.5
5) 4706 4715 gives 1.0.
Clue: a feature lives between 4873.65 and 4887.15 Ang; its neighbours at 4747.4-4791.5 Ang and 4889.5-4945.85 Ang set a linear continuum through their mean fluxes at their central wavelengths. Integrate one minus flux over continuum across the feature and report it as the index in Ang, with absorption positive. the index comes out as 1.4 Ang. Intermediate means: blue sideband 1.38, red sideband 1.41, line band 1.26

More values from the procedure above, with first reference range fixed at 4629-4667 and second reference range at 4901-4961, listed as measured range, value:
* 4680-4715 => 2.2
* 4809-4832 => -0.9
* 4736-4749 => -0.7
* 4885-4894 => 0.8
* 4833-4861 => 0.5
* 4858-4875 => 1.8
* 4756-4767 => 0.2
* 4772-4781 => 0.4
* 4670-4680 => -0.3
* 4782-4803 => -0.8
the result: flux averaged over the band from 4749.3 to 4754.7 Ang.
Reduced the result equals 1.3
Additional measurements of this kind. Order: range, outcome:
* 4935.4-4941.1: 1.32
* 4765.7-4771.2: 1.44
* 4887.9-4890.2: 1.26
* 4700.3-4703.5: 1.27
